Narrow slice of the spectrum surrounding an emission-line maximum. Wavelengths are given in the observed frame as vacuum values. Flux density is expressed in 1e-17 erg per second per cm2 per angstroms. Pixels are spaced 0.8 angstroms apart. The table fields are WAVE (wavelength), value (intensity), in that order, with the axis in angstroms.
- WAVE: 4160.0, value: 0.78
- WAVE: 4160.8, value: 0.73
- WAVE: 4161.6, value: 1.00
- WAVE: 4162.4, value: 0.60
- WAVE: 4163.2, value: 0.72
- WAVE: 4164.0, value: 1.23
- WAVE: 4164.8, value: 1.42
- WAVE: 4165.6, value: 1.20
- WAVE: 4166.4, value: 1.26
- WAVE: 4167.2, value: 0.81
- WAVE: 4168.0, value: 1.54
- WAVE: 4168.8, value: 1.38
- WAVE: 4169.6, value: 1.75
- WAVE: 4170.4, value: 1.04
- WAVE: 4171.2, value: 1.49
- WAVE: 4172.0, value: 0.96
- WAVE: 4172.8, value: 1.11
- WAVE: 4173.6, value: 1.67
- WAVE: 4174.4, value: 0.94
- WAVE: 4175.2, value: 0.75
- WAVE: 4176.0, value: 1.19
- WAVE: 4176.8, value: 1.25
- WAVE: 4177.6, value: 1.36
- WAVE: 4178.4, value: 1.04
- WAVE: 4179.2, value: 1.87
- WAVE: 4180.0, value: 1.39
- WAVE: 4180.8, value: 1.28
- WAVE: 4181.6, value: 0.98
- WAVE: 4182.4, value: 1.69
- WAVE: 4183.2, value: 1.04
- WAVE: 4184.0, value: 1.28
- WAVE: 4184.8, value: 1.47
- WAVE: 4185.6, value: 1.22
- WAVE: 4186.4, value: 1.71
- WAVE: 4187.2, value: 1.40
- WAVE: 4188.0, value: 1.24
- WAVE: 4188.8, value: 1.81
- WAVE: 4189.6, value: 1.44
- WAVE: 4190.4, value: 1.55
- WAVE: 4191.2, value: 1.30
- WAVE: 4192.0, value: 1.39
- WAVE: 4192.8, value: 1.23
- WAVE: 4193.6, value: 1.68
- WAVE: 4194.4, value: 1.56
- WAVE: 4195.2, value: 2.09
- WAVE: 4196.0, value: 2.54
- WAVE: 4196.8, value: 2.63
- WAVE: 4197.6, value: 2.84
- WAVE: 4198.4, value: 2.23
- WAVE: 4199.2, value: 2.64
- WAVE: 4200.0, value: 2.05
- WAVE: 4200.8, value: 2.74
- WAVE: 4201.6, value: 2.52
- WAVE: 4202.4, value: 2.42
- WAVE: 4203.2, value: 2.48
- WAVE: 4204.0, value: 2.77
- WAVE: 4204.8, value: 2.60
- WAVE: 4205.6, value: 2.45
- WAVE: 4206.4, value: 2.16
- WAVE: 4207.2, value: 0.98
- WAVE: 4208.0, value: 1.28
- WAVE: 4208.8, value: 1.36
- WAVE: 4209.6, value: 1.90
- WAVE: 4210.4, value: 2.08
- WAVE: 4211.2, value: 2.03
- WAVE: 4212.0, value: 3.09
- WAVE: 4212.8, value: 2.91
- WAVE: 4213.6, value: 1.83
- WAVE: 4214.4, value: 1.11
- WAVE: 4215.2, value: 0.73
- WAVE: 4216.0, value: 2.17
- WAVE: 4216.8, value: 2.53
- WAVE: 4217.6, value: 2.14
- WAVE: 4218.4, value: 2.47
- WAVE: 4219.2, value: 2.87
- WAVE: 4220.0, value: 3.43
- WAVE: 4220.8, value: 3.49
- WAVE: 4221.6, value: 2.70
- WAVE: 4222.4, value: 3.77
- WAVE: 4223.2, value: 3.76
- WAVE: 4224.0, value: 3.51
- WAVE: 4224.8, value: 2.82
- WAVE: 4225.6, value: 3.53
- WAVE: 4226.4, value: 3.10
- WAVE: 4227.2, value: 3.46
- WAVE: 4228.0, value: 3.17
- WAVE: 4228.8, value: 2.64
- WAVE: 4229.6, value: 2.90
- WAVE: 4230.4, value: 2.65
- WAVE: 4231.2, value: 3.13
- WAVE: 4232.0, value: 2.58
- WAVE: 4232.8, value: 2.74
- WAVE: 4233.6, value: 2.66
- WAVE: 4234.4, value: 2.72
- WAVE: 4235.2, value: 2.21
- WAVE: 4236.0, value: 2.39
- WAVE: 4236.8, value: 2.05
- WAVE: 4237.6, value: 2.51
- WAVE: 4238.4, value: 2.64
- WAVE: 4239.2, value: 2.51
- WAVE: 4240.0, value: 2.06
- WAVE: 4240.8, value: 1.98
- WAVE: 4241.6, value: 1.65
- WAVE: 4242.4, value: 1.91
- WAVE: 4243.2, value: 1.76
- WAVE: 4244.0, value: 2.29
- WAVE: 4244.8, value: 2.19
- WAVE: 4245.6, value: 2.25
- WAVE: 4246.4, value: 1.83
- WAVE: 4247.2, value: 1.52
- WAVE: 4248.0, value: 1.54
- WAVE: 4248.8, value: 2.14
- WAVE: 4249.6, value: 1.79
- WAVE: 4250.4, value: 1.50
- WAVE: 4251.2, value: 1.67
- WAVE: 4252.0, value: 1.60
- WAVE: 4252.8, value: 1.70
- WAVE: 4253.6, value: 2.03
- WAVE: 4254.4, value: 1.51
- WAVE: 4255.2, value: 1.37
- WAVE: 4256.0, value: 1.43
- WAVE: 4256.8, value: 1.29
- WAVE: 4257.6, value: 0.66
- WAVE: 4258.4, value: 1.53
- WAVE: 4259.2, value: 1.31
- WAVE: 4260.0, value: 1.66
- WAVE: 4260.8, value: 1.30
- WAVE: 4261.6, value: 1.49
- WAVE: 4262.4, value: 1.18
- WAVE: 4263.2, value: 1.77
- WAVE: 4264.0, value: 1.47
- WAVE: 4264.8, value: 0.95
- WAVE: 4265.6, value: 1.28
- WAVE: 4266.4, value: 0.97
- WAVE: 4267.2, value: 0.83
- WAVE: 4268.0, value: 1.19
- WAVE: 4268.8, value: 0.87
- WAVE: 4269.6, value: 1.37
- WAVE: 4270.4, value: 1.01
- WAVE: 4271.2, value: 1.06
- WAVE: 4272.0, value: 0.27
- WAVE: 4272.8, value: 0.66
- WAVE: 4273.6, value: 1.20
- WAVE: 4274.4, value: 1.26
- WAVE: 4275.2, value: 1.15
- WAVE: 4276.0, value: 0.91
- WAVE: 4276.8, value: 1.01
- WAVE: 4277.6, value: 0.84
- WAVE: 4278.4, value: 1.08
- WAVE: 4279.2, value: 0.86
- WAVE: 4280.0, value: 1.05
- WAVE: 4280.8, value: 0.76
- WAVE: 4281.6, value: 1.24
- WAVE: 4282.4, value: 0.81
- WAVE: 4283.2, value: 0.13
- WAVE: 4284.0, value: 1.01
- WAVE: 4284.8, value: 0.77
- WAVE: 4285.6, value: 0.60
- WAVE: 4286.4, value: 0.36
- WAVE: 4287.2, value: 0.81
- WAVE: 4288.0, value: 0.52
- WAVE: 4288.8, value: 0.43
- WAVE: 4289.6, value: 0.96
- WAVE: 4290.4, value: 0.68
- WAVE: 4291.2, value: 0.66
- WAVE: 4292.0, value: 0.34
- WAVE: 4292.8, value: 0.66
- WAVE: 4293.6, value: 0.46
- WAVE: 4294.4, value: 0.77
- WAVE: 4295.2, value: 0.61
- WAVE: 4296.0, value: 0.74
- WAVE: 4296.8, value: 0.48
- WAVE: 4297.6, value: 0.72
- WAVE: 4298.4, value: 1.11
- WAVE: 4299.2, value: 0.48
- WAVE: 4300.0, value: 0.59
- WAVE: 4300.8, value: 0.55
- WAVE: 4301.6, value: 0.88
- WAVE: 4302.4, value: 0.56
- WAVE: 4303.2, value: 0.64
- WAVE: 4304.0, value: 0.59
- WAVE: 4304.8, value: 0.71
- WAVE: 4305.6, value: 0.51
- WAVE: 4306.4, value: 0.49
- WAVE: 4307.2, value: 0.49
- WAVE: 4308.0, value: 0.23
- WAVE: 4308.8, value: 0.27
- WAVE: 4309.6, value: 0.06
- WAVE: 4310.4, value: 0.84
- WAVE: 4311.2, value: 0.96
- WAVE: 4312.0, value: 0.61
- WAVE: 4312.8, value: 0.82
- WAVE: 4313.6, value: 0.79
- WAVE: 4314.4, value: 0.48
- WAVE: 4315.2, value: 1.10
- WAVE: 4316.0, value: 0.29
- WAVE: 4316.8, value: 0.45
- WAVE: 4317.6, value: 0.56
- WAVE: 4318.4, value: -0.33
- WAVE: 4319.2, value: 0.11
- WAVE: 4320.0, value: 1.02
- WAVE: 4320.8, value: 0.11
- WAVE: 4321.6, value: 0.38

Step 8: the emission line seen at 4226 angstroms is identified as C IV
